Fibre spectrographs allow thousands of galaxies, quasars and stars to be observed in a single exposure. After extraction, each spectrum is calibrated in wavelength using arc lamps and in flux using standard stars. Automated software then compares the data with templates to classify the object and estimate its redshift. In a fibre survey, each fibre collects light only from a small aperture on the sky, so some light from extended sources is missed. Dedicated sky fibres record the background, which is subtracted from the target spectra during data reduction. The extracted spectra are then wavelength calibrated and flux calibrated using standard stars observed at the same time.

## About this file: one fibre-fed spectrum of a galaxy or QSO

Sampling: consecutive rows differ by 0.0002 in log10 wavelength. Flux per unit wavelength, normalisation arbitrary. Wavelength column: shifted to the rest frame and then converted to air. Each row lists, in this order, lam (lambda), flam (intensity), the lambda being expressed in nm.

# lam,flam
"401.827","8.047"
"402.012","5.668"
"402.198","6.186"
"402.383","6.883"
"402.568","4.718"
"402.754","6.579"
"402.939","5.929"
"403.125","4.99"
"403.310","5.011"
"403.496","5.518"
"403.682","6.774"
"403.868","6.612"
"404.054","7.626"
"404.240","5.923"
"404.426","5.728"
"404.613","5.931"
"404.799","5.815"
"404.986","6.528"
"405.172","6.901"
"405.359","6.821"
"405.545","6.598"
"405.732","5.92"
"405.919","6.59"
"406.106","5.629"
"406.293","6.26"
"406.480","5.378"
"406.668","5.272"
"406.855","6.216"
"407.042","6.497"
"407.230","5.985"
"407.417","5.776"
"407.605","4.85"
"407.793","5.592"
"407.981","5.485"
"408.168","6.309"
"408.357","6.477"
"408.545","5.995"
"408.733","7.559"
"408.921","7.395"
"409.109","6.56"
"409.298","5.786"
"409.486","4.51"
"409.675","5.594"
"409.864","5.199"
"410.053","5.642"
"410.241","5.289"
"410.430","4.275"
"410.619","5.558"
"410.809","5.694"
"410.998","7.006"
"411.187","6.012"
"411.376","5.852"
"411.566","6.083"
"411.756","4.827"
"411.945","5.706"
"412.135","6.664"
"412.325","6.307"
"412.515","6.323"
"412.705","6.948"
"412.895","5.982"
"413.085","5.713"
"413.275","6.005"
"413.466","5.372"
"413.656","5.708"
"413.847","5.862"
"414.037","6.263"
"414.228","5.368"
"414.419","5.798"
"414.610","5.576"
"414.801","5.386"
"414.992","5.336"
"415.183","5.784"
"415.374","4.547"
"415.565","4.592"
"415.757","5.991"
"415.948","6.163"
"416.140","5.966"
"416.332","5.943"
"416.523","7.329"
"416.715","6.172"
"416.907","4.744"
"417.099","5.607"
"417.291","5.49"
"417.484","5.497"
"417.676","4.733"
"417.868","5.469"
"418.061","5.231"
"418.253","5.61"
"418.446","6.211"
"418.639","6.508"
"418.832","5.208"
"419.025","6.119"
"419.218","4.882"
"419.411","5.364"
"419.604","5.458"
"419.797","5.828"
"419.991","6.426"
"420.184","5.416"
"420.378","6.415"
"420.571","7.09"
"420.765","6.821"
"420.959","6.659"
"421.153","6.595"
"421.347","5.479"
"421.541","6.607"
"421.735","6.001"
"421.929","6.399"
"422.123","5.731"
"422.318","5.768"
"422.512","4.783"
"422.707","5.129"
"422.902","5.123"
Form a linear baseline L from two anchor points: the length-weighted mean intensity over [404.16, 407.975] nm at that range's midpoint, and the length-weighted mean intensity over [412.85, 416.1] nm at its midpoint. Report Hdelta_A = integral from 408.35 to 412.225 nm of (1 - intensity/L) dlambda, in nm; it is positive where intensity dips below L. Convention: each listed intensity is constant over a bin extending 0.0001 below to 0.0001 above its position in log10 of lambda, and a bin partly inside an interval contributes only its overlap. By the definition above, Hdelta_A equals -0.046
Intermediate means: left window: 6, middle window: 5.88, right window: 5.61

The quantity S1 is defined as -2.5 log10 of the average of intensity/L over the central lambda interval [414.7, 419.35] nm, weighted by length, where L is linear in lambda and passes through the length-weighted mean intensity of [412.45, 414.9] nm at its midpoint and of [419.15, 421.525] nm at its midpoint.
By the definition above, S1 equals 0.07 mag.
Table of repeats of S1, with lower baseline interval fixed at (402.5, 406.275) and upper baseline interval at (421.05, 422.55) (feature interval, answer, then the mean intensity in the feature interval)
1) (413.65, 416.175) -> 0.08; 5.58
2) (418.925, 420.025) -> 0.07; 5.63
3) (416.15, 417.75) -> 0.05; 5.72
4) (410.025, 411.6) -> 0.07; 5.7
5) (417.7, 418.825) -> 0.06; 5.69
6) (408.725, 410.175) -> 0.03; 5.93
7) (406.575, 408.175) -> 0.06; 5.75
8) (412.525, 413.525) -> 0.00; 6.05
